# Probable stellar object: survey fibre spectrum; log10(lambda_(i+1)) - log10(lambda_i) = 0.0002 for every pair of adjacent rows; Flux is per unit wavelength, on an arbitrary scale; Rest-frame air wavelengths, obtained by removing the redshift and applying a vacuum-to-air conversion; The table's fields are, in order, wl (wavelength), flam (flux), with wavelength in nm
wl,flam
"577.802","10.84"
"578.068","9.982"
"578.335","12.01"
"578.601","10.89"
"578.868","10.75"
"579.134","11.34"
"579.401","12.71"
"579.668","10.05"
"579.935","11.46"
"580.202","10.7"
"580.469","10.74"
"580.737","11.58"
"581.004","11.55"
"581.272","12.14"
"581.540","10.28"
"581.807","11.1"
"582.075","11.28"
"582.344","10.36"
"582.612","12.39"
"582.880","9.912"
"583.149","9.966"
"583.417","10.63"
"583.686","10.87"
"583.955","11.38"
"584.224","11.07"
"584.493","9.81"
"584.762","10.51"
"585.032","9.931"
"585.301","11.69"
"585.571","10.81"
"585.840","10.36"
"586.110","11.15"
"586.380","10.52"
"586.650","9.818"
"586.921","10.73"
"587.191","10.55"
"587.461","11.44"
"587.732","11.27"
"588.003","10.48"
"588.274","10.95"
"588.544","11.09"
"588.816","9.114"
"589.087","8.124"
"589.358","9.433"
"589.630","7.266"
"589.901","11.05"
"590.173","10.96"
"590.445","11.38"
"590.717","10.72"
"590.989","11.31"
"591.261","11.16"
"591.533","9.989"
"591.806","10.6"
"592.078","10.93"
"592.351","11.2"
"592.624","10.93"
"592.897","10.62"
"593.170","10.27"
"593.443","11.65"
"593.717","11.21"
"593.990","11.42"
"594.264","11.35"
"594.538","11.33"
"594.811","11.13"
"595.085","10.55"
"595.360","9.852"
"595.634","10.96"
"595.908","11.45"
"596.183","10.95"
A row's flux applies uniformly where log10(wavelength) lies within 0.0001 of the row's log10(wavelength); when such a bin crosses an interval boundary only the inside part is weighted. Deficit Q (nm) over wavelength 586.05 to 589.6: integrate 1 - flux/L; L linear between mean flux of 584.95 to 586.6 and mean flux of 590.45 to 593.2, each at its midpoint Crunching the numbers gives 0.17 nm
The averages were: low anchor 10.7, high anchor 10.8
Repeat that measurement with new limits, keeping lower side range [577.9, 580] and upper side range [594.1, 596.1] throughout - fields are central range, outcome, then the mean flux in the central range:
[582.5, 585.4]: 0.09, 10.7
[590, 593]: 0.03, 10.9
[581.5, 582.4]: 0.02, 10.8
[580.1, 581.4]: -0.03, 11.4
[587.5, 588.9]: 0.04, 10.7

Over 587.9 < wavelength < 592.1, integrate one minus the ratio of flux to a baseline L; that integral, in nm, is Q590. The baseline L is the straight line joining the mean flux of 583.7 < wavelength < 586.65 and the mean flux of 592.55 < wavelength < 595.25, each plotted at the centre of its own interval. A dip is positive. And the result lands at 0.24 nm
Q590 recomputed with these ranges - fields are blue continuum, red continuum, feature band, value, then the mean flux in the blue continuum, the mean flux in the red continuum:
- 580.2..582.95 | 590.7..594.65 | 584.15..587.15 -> 0.14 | 11.1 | 11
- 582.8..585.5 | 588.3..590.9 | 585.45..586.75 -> -0.02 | 10.6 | 9.98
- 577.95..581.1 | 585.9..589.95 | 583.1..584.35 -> -0.02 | 11.1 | 10.2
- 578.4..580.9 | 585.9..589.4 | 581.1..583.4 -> 0.00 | 11.2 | 10.4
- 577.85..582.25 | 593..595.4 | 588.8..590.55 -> 0.23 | 11.1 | 11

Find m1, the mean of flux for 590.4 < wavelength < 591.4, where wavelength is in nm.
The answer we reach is 11.1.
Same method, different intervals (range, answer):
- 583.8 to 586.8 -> 10.6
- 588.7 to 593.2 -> 10.3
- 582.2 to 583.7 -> 10.7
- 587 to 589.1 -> 10.5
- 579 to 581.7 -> 11.3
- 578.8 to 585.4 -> 11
